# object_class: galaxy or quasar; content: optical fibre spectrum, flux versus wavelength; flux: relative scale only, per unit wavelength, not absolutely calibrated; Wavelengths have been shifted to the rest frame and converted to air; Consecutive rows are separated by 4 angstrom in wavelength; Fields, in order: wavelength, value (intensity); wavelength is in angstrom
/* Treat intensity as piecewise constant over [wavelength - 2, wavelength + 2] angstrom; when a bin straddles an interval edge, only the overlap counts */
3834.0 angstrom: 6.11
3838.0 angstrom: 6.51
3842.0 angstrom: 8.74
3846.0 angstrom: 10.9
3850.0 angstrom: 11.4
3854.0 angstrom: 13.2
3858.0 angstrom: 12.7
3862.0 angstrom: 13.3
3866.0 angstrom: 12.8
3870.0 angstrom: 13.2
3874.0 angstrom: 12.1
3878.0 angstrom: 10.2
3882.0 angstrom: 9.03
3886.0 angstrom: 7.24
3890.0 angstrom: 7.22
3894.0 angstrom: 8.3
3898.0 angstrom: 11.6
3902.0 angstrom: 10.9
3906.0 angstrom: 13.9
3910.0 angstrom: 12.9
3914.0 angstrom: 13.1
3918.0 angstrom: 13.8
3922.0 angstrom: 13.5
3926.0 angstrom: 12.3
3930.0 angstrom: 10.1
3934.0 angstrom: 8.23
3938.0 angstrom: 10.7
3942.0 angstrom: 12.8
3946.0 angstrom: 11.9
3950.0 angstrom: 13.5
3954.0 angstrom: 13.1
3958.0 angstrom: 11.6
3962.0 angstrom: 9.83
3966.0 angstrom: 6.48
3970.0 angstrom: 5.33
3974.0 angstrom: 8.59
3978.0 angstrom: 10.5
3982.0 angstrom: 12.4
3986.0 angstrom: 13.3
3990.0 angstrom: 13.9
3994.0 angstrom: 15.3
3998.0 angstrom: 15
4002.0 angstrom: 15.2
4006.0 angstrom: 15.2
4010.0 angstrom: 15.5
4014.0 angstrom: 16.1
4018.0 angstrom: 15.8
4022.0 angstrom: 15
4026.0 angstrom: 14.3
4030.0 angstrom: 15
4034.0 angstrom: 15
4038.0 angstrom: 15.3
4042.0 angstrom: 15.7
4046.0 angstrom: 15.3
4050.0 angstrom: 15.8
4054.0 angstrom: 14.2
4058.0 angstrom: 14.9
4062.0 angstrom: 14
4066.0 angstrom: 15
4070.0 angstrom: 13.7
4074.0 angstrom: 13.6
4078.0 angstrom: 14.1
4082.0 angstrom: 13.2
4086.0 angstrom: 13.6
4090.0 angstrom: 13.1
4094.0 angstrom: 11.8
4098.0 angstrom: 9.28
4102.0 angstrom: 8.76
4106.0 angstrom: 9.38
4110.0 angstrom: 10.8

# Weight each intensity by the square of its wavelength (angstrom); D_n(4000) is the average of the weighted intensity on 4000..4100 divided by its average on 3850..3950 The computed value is 1.3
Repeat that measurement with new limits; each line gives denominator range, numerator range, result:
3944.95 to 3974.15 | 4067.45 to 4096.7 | 1.40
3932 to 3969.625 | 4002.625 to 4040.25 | 1.48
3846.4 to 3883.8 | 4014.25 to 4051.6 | 1.39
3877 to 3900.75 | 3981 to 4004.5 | 1.68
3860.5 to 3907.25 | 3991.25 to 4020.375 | 1.53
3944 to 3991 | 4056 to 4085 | 1.37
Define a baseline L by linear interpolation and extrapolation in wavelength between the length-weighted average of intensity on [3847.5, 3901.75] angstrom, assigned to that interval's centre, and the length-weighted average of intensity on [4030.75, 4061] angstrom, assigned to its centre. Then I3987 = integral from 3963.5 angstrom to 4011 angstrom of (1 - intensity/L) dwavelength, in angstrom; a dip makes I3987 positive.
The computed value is 5.7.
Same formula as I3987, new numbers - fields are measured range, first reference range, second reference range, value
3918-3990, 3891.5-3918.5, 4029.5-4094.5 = 9.31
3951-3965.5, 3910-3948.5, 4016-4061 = 1.82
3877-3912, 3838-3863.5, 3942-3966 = 3.89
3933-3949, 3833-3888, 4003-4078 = 1.69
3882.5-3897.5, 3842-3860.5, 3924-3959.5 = 4.54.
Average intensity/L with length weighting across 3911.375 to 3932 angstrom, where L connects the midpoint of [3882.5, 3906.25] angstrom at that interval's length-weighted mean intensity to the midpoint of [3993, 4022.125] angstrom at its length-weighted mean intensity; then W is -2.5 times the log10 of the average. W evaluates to -0.15 mag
